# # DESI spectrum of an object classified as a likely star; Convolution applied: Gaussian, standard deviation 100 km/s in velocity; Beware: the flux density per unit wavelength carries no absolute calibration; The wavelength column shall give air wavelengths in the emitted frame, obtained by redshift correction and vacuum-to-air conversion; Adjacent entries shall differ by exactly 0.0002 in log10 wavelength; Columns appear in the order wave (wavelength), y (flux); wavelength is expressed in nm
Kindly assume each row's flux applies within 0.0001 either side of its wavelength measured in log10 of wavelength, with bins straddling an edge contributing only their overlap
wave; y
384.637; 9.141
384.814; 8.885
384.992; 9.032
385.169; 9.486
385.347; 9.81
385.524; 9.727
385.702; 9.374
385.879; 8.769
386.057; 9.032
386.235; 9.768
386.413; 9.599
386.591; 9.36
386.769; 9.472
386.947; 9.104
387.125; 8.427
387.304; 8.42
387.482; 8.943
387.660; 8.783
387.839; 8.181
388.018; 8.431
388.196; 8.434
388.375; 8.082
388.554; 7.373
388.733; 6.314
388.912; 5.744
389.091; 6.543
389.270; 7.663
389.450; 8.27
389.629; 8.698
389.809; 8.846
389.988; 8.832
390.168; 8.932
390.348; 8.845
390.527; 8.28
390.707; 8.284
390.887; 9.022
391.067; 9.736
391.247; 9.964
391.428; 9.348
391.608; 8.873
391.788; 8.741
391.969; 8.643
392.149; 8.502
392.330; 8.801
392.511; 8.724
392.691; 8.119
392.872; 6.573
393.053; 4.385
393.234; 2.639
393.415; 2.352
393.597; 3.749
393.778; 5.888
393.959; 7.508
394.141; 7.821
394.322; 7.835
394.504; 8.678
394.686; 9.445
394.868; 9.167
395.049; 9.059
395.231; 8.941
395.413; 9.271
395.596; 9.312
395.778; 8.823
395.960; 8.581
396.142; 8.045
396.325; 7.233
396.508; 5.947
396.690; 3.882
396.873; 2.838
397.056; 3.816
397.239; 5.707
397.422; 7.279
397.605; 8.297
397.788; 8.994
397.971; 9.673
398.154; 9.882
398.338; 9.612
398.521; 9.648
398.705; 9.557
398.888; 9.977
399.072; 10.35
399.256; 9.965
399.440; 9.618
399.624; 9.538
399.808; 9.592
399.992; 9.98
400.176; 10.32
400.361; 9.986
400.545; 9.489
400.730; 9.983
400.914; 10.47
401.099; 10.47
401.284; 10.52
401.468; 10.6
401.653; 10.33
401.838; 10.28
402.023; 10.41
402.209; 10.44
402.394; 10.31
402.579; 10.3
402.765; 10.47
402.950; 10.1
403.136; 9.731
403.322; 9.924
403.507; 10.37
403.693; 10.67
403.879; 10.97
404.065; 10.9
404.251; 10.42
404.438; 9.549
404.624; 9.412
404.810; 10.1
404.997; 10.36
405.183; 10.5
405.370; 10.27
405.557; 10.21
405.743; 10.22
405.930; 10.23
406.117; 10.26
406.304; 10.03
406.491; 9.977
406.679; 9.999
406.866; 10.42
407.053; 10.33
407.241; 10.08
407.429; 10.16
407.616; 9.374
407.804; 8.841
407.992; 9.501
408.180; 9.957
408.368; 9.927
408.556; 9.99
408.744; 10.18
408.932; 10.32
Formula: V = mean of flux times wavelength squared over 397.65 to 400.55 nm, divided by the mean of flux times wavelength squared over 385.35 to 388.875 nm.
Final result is 1.2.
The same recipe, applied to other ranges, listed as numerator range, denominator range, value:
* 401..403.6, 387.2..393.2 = 1.34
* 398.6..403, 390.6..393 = 1.23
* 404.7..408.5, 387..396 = 1.36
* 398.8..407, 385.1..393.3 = 1.30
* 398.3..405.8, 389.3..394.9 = 1.36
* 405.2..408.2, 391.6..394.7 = 1.54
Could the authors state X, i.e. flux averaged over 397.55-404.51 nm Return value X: 10.1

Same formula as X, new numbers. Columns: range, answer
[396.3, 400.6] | 8.4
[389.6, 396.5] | 7.98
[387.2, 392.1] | 8.38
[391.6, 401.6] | 8.22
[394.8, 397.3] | 7.18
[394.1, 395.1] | 8.7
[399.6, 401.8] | 10.1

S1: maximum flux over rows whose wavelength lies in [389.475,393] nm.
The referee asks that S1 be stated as 9.964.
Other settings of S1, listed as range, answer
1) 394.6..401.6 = 10.6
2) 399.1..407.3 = 10.97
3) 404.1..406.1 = 10.5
